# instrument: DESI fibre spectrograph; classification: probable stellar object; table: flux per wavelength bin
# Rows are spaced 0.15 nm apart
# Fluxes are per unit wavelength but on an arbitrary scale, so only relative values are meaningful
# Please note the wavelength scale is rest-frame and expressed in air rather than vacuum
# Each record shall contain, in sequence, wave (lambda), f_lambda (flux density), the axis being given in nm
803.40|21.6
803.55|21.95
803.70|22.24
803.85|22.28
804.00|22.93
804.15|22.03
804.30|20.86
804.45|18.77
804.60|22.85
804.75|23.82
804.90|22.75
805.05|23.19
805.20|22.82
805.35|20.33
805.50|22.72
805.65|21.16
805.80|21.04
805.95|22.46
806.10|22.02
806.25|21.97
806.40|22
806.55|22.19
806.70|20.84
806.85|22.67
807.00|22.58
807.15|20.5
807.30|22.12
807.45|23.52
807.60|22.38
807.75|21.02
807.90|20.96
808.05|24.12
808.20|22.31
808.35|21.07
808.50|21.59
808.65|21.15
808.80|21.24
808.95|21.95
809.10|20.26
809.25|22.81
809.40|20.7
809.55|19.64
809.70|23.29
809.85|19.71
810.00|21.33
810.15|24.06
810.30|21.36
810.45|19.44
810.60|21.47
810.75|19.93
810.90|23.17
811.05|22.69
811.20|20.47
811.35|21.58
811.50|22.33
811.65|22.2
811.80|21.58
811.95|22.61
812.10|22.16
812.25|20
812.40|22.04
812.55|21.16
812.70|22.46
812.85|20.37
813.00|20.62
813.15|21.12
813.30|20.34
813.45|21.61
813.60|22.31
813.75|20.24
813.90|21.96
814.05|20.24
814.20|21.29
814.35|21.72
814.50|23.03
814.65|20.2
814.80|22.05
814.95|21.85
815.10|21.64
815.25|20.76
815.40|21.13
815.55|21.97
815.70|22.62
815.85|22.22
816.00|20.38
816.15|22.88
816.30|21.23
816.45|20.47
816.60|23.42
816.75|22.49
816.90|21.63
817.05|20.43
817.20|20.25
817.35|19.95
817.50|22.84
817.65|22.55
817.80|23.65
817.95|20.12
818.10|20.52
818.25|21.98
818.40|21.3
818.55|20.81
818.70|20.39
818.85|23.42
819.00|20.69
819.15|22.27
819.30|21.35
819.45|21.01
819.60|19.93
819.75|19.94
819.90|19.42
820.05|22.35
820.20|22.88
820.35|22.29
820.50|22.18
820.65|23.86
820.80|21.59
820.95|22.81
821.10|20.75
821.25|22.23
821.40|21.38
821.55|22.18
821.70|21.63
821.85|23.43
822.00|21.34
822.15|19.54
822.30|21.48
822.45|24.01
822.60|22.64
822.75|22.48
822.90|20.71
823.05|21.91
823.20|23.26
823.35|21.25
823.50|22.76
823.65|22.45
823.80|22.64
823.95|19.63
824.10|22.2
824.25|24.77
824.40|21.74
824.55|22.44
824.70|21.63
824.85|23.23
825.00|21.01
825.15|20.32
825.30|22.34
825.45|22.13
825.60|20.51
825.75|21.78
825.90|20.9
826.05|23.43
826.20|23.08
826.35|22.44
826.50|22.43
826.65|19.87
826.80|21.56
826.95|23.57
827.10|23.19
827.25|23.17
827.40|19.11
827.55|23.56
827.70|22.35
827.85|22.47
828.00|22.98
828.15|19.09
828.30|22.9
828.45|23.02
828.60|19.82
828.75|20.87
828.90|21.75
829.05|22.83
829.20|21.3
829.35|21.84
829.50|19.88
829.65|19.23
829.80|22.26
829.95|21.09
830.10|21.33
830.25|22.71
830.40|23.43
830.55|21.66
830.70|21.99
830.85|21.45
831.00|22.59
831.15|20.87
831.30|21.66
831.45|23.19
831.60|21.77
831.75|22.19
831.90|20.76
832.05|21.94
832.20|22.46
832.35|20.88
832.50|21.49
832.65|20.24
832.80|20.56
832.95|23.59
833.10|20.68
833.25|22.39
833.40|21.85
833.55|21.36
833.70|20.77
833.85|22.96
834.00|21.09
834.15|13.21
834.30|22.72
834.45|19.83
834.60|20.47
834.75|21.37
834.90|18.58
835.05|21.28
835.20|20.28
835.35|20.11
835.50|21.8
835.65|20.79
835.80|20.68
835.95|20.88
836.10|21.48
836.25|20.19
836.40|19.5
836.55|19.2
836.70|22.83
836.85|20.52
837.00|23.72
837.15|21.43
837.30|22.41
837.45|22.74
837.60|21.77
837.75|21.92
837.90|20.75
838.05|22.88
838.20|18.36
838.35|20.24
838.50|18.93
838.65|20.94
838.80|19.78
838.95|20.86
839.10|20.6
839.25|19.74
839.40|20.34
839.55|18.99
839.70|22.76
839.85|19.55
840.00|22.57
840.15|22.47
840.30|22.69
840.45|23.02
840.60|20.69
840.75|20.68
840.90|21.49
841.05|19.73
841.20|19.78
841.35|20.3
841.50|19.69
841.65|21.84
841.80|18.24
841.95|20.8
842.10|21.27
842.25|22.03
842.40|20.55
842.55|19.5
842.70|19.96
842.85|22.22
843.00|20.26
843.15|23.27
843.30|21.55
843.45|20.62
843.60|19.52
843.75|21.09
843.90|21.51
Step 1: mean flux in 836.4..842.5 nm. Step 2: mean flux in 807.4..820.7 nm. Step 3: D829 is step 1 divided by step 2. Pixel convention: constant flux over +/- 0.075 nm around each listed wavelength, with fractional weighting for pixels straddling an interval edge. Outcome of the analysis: 0.97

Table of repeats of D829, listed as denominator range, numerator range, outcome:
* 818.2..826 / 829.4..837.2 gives 0.97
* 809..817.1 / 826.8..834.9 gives 1.00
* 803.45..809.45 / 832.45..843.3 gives 0.95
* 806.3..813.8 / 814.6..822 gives 1.00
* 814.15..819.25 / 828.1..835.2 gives 0.99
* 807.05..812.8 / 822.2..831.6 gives 1.01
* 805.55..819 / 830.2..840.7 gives 0.98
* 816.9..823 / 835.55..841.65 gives 0.97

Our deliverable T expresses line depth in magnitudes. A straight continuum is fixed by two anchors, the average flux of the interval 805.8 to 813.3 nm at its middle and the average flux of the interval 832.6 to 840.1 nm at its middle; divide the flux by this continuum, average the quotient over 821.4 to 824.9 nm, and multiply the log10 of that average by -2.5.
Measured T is -0.044 mag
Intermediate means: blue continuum 21.6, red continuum 20.9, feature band 22.1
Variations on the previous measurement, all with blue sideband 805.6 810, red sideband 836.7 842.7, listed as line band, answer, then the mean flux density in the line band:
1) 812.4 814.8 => 0.013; 21.3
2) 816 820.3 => 0.002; 21.4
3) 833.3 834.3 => 0.033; 20.4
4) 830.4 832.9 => -0.028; 21.7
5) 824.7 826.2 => -0.026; 21.8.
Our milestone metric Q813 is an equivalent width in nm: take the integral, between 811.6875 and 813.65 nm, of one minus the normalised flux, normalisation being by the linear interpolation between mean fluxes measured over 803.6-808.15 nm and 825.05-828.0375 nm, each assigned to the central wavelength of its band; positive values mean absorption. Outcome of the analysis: 0.06 nm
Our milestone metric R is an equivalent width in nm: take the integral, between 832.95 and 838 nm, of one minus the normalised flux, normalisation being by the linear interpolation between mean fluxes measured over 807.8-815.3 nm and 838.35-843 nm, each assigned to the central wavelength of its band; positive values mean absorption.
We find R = -0.04 nm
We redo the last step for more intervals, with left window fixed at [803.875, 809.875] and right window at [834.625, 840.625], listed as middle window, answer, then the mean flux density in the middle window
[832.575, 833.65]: -0.02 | 21.5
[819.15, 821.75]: -0.02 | 21.7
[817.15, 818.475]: 0.00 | 21.5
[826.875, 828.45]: -0.08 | 22.3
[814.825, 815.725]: 0.00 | 21.6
